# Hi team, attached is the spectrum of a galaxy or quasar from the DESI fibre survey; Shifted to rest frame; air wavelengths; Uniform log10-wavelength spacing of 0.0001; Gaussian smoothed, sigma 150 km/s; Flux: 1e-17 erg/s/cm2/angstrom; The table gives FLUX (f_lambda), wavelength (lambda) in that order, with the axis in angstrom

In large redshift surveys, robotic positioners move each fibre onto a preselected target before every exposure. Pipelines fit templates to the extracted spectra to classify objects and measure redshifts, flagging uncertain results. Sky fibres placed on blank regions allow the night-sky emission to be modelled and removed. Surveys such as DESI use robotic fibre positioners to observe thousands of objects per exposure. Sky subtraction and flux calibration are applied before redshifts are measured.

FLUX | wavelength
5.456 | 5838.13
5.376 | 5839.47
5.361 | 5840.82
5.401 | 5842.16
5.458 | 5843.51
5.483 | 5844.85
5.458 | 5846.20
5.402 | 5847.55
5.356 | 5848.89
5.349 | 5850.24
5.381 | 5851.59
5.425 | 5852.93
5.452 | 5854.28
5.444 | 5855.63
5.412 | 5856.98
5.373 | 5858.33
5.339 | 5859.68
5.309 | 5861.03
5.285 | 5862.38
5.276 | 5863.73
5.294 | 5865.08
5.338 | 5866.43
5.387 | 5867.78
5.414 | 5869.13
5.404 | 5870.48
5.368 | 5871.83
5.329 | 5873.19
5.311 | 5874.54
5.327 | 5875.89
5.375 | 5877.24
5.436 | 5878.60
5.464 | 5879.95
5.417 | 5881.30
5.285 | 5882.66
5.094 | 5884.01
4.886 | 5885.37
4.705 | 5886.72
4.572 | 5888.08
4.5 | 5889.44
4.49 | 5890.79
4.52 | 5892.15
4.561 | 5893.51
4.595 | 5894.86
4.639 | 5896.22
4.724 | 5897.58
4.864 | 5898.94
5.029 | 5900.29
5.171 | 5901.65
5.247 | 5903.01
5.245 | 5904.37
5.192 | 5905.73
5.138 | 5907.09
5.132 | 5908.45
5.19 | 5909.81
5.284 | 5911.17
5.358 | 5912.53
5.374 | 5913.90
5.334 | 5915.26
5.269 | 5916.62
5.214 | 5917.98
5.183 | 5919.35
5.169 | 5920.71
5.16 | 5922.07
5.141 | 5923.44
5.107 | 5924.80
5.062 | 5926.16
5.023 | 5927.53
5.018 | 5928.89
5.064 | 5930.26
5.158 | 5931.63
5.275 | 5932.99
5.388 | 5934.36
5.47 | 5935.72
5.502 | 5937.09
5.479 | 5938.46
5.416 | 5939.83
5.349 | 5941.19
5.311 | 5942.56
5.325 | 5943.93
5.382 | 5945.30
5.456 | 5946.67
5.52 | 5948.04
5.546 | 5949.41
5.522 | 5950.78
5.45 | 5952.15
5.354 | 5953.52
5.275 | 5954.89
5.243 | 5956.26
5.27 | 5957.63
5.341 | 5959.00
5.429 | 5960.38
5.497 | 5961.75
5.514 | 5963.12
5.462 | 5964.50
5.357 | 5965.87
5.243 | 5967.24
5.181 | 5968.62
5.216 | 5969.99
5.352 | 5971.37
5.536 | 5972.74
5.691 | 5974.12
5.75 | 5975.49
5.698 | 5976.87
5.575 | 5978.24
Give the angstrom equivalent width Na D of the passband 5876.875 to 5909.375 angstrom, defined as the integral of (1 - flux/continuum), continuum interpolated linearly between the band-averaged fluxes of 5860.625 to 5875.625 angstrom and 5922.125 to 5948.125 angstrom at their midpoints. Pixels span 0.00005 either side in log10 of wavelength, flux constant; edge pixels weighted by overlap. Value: 2.13 angstrom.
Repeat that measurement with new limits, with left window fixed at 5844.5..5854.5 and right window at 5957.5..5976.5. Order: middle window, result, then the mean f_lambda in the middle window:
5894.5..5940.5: 2.11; 5.17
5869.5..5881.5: 0.07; 5.38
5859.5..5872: 0.16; 5.34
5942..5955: 0.00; 5.42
